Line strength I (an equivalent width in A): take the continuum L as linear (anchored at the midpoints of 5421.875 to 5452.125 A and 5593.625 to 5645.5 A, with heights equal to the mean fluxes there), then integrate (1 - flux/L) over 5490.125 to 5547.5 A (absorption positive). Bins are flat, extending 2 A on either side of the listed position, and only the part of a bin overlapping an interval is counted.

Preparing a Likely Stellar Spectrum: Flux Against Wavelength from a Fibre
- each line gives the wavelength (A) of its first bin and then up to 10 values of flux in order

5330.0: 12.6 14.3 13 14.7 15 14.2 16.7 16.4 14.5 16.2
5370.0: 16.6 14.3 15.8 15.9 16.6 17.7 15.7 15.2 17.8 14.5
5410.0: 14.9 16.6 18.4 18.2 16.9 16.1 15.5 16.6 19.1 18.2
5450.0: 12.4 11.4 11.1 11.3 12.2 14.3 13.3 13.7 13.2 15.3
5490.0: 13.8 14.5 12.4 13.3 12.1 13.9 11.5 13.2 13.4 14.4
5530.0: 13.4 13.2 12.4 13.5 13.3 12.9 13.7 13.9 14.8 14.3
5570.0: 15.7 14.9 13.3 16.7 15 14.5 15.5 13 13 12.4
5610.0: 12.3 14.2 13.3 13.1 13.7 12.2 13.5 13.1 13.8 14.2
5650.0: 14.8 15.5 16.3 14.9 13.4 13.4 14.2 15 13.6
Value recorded 7.1 A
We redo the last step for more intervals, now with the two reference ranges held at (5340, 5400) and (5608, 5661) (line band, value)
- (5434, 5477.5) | 3.1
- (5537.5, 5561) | 1.7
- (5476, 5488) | 0.7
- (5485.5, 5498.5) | 0.7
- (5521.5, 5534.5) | 0.8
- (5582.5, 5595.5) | -0.9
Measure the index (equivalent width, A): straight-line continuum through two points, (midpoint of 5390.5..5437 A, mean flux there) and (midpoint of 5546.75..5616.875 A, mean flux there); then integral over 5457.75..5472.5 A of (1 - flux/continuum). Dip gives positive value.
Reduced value 3.10 A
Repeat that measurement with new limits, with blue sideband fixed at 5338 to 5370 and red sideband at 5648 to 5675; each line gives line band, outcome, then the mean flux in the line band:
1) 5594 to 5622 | 3.0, 13.2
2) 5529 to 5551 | 2.7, 13.1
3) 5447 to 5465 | 3.7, 12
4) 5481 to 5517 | 4.0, 13.3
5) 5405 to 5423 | -1.6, 16.5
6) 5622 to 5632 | 1.2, 13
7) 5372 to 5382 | 0.0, 15.2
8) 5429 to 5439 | -0.6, 16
